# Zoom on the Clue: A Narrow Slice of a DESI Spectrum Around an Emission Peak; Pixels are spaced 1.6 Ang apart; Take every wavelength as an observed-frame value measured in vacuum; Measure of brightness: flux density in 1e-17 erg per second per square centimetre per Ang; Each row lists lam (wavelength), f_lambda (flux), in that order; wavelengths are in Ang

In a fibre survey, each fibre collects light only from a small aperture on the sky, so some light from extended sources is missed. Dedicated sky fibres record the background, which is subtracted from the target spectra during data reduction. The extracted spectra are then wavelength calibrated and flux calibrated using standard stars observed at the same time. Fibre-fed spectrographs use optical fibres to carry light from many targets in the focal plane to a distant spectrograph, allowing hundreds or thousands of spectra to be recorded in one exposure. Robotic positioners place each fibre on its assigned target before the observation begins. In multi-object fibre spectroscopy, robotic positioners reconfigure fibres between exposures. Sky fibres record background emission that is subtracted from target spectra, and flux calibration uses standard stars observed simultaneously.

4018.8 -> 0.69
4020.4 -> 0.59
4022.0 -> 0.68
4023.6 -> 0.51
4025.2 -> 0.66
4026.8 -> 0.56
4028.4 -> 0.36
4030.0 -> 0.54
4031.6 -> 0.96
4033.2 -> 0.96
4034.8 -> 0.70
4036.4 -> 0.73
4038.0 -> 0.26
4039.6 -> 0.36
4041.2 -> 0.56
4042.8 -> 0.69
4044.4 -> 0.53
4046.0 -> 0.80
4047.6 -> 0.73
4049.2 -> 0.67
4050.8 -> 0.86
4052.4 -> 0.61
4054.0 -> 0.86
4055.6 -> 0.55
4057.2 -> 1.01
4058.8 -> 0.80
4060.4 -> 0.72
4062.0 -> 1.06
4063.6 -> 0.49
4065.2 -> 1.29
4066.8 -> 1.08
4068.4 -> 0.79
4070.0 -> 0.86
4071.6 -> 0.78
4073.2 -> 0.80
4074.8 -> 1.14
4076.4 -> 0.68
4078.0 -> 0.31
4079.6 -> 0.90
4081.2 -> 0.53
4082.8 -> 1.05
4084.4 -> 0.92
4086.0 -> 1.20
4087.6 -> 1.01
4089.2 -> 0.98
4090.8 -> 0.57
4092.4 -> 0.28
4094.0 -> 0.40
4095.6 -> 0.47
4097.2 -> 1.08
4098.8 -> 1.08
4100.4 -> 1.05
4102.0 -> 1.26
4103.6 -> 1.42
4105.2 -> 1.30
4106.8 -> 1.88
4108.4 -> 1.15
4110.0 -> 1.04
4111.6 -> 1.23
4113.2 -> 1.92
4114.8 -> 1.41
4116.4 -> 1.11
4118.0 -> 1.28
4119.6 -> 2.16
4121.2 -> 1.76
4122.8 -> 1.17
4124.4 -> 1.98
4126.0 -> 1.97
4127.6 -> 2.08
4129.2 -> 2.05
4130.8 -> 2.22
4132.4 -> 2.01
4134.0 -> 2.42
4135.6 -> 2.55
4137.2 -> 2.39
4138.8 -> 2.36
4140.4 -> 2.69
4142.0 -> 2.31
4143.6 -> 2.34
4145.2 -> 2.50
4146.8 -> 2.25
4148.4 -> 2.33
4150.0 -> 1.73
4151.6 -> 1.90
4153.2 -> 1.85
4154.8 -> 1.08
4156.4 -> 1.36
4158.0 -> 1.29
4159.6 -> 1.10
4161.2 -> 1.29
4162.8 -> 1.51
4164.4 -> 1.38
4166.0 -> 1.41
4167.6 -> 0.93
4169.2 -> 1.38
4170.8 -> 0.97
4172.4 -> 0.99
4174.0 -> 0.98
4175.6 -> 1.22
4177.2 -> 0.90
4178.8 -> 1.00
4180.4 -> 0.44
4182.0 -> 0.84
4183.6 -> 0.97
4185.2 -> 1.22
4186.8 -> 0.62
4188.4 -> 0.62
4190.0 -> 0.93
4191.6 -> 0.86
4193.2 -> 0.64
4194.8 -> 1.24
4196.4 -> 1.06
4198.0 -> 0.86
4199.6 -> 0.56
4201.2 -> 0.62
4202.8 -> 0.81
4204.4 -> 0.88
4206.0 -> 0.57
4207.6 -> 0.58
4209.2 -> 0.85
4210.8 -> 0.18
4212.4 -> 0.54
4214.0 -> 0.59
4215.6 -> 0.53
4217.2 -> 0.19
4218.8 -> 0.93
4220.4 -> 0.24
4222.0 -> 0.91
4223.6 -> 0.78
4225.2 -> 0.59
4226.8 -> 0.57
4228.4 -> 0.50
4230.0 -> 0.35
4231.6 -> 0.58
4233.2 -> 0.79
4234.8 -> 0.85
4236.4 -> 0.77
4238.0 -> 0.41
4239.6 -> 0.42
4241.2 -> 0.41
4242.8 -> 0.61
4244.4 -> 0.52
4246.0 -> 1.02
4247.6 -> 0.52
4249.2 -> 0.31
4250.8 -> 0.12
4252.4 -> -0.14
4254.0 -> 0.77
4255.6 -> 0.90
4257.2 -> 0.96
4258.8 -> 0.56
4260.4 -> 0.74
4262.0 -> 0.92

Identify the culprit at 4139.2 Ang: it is C IV 1549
